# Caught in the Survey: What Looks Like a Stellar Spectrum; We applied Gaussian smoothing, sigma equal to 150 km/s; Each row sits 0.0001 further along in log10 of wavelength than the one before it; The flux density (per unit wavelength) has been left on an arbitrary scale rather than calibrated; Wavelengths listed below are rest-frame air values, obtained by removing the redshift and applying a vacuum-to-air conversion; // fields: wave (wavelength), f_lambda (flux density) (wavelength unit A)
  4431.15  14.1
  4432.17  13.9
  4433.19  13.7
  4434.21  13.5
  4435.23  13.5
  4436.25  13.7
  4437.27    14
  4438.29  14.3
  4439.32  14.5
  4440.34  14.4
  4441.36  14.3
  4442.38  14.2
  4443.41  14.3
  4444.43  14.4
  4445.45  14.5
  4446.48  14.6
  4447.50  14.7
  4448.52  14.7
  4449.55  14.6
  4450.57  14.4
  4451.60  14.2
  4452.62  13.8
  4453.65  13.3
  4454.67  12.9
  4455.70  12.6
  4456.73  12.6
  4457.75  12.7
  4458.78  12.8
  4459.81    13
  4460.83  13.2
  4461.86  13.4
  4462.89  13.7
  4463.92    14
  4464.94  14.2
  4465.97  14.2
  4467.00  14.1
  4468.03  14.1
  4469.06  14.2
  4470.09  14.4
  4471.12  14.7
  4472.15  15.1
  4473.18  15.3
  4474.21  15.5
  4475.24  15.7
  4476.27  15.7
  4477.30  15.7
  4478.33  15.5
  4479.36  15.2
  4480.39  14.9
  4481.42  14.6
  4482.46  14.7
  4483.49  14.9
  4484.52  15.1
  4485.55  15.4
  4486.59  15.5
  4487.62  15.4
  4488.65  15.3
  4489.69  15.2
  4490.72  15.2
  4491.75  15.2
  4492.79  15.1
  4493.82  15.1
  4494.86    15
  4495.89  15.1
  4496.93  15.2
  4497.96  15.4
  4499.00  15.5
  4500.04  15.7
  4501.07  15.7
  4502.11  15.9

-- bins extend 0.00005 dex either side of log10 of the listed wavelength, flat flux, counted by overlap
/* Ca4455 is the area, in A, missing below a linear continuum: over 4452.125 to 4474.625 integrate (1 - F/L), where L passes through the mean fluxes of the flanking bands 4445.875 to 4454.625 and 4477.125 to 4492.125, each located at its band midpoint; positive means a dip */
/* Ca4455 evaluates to 1.2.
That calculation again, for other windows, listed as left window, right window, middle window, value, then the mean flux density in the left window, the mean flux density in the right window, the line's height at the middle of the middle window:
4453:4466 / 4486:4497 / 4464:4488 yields -1.2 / 13.2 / 15.2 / 14.3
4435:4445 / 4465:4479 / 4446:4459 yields 0.7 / 14.2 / 14.9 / 14.5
